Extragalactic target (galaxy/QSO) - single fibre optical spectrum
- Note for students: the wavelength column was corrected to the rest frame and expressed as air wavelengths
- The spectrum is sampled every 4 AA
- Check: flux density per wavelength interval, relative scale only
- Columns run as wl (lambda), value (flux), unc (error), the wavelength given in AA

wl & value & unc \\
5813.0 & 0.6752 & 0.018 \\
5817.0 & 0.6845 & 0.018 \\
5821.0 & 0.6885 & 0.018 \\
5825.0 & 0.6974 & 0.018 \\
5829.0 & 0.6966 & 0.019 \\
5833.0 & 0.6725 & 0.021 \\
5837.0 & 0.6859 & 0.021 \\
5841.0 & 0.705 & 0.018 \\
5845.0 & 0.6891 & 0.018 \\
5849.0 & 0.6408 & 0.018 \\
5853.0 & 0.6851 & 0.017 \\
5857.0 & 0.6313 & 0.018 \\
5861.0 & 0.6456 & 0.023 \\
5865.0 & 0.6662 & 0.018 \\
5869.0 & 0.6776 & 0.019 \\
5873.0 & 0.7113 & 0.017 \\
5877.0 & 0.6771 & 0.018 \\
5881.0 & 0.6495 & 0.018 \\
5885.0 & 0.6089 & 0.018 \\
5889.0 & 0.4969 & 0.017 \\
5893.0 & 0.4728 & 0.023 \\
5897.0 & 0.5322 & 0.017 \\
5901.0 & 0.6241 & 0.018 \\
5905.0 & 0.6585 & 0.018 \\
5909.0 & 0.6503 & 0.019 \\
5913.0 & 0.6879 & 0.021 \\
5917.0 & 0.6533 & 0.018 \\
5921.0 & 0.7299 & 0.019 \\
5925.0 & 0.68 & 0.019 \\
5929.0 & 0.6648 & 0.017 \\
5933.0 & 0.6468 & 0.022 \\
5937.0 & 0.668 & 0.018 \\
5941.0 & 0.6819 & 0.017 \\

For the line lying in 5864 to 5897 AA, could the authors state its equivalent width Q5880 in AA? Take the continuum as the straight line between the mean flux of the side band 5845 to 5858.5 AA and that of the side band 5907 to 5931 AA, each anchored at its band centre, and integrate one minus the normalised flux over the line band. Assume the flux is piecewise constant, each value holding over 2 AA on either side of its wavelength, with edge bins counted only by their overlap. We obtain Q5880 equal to 2.6 AA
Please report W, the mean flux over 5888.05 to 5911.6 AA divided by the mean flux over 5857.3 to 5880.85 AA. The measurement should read 0.86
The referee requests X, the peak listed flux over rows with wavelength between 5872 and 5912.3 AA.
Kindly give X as 0.7113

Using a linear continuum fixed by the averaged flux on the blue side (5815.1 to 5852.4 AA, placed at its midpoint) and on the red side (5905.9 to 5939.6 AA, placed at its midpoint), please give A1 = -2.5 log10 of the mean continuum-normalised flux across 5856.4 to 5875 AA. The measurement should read 0.02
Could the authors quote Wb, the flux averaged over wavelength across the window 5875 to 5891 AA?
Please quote 0.608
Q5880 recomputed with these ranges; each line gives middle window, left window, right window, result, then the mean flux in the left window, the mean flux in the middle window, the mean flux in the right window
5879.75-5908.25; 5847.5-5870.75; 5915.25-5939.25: 3.7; 0.658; 0.579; 0.674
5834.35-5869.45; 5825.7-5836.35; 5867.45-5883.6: 0.6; 0.686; 0.669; 0.676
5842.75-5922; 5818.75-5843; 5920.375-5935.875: 5.1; 0.691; 0.638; 0.675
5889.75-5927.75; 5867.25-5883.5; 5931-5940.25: 2.2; 0.677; 0.628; 0.661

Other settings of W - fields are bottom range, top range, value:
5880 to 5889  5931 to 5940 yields 1.10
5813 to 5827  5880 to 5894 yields 0.81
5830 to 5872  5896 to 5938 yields 0.98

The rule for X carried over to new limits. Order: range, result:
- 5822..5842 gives 0.705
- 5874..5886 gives 0.6771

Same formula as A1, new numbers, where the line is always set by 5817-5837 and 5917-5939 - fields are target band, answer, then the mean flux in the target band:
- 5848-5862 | 0.053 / 0.652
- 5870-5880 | -0.009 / 0.688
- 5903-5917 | 0.023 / 0.664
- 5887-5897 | 0.346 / 0.494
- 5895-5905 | 0.145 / 0.594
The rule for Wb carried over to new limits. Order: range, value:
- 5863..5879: 0.683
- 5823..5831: 0.697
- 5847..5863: 0.651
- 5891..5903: 0.543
